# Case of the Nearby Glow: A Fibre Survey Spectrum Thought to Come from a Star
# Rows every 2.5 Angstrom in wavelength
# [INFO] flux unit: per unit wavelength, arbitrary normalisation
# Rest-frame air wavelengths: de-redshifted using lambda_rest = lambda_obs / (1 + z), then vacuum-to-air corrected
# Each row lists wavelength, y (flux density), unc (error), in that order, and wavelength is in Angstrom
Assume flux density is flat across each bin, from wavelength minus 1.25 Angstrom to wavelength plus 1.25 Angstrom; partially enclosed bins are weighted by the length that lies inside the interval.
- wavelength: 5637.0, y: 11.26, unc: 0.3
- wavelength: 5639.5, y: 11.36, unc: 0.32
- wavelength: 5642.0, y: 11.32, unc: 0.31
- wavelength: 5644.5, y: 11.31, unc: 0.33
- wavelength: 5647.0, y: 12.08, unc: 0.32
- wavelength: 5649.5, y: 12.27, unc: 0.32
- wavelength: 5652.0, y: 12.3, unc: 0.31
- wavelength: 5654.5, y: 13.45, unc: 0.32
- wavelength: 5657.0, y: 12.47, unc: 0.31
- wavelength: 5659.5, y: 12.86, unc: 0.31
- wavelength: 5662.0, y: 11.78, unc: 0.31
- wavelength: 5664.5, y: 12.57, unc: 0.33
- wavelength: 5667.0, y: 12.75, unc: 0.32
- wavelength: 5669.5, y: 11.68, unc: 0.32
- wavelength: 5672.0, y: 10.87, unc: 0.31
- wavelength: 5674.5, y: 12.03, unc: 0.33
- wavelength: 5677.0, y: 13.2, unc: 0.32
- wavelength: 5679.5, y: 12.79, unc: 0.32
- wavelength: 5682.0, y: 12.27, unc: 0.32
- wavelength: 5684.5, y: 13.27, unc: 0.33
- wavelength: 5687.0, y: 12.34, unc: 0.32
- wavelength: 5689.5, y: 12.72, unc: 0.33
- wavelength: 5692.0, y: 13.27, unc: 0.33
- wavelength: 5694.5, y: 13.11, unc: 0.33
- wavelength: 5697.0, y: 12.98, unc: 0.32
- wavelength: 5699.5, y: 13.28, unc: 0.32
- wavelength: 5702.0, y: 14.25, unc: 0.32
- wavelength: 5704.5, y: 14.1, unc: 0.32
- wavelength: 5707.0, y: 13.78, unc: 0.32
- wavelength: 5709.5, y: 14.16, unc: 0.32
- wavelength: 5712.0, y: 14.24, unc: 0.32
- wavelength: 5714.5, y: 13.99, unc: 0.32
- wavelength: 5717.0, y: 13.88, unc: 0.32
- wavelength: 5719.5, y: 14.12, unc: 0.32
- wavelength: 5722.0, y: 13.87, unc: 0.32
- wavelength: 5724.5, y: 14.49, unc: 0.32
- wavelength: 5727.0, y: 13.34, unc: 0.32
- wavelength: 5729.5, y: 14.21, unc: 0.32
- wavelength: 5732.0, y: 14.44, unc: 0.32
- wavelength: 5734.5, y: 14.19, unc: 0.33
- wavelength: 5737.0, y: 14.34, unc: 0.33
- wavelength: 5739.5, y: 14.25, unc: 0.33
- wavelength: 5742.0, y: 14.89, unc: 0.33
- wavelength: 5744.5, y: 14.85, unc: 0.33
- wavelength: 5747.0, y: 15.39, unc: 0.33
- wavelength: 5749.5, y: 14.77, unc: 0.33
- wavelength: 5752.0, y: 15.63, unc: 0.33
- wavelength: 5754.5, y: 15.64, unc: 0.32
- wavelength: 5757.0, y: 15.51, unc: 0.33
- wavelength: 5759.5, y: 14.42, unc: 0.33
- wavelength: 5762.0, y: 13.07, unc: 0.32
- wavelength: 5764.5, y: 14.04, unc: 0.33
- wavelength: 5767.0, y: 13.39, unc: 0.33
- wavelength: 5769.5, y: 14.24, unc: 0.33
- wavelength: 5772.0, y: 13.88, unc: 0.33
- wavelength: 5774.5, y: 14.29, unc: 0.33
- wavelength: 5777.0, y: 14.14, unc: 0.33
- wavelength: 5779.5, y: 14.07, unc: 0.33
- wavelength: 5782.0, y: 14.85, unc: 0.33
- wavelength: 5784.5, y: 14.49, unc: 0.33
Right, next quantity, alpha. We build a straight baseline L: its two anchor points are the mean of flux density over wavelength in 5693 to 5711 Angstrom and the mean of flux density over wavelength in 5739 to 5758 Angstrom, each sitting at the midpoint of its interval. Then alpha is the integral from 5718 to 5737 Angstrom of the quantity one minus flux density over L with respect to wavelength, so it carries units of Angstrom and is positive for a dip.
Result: 0.5 Angstrom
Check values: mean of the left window 13.7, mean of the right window 15.1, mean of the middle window 14.1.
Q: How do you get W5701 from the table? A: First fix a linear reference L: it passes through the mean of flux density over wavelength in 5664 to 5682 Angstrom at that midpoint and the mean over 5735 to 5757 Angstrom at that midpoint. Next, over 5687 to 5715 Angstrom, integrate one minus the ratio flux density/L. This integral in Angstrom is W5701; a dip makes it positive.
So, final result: -0.5 Angstrom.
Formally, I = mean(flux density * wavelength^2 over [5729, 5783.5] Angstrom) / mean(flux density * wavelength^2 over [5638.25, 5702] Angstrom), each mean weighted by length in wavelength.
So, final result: 1.20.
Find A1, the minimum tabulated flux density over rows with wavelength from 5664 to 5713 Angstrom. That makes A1 10.87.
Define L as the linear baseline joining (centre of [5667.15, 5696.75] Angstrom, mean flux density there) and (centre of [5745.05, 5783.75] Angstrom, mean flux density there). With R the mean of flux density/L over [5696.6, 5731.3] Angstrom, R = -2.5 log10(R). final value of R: -0.05 mag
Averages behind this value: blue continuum 12.5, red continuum 14.5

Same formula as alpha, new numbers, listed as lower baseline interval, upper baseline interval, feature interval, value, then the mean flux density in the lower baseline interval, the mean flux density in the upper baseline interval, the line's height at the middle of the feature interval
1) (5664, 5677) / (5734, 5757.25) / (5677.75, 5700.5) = -0.2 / 12.1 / 14.9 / 12.8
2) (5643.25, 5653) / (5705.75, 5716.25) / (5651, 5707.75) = 0.9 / 12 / 14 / 13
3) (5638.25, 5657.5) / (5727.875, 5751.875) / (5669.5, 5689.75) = 0.9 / 12.1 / 14.6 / 12.9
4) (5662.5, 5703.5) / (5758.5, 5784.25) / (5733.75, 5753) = -1.6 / 12.7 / 14.1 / 13.6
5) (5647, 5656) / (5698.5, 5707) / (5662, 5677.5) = 1.1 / 12.6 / 13.9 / 13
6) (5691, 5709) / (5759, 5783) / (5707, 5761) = -2.7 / 13.6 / 14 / 13.8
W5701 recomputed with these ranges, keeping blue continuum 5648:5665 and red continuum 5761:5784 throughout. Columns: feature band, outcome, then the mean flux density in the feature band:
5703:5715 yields -0.8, 14.1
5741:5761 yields -2.0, 15.1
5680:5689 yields 0.2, 12.6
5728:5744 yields -1.0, 14.4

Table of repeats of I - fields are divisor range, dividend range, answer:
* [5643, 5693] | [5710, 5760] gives 1.20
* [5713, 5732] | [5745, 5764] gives 1.07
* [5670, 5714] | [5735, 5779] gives 1.13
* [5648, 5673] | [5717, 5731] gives 1.16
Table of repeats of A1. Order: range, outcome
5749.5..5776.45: 13.07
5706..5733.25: 13.34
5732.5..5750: 14.19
